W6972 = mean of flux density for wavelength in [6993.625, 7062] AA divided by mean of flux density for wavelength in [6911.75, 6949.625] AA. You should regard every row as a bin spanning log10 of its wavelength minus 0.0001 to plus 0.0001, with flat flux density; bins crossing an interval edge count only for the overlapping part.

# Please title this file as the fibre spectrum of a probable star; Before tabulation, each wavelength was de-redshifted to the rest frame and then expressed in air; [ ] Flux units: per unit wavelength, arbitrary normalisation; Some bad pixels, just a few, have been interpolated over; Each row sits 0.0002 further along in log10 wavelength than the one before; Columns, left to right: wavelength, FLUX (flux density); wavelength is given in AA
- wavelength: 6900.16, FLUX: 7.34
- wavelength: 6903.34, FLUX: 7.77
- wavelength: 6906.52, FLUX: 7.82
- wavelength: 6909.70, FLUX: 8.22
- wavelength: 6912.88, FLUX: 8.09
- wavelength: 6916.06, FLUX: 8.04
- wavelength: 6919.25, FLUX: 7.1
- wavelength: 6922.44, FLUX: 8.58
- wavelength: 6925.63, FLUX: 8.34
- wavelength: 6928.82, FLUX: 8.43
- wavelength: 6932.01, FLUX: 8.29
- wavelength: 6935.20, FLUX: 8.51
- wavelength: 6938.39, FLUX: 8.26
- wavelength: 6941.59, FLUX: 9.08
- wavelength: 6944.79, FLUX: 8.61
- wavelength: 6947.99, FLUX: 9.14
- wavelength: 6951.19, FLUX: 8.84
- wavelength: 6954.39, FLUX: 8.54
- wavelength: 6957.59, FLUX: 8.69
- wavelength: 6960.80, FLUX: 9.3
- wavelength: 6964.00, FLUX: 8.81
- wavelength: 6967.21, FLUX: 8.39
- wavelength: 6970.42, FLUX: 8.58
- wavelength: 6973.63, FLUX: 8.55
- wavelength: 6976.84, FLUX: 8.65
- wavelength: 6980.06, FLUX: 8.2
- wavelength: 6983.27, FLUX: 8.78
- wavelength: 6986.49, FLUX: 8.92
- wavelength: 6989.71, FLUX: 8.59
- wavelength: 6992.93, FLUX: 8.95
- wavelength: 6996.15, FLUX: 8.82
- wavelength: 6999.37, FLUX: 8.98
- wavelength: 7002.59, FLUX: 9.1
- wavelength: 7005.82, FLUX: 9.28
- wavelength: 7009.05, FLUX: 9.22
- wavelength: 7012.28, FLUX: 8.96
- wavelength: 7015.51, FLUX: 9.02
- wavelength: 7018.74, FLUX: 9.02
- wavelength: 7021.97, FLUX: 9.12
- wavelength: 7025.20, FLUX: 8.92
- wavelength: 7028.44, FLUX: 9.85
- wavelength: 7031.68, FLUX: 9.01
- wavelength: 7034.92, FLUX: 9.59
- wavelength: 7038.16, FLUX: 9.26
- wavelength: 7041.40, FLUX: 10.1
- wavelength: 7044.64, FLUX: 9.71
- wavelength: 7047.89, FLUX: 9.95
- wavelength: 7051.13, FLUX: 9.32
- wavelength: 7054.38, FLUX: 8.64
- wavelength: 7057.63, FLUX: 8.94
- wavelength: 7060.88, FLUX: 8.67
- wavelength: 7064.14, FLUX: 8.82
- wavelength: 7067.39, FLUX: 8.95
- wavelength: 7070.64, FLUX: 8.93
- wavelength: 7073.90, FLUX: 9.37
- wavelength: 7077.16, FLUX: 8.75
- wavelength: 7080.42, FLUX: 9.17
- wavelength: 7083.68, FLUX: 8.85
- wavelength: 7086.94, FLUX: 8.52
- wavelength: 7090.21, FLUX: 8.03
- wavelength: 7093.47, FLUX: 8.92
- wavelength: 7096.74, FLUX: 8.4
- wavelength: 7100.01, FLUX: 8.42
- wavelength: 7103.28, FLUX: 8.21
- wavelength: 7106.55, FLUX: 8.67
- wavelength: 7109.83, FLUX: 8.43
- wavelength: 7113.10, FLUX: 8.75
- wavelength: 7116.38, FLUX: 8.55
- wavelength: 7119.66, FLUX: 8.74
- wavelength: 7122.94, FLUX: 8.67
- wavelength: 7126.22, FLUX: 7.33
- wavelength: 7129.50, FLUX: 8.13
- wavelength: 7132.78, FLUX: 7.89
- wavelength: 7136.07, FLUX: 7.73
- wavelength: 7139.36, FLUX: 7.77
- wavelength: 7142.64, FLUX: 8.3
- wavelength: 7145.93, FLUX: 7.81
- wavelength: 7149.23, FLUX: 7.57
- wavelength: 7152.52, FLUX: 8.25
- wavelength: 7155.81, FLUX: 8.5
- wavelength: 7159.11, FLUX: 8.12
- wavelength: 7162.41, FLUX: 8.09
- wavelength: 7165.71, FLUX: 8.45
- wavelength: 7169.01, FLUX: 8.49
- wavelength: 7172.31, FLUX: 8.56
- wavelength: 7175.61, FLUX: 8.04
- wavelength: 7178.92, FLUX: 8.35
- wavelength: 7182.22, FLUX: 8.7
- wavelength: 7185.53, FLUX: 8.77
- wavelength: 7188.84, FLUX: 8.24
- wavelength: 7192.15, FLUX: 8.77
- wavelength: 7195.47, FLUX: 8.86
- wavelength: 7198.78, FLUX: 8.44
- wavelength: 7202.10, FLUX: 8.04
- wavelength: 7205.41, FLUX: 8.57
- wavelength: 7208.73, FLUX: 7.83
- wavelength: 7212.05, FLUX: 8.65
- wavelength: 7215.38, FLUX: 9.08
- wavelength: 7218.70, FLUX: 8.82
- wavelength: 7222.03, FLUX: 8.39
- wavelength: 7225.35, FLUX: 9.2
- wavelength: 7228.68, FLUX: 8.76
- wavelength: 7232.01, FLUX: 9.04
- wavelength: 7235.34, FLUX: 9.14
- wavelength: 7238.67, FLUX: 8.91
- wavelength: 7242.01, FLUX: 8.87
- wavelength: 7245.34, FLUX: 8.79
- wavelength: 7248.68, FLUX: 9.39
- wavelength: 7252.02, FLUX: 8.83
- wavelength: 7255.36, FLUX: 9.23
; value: 1.10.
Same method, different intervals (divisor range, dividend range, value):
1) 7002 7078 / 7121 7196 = 0.90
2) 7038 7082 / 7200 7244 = 0.95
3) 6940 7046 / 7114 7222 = 0.93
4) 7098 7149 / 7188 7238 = 1.06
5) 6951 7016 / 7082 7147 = 0.94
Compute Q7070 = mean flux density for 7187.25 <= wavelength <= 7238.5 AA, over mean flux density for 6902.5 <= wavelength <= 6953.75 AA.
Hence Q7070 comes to 1.0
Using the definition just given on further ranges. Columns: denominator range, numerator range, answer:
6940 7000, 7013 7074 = 1.05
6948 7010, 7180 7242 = 0.99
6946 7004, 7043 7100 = 1.02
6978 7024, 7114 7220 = 0.93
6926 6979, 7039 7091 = 1.05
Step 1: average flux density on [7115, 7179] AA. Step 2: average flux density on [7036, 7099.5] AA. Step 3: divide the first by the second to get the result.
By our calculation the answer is 0.91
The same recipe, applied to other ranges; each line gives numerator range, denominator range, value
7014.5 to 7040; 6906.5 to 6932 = 1.14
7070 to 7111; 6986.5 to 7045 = 0.94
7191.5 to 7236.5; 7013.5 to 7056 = 0.93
